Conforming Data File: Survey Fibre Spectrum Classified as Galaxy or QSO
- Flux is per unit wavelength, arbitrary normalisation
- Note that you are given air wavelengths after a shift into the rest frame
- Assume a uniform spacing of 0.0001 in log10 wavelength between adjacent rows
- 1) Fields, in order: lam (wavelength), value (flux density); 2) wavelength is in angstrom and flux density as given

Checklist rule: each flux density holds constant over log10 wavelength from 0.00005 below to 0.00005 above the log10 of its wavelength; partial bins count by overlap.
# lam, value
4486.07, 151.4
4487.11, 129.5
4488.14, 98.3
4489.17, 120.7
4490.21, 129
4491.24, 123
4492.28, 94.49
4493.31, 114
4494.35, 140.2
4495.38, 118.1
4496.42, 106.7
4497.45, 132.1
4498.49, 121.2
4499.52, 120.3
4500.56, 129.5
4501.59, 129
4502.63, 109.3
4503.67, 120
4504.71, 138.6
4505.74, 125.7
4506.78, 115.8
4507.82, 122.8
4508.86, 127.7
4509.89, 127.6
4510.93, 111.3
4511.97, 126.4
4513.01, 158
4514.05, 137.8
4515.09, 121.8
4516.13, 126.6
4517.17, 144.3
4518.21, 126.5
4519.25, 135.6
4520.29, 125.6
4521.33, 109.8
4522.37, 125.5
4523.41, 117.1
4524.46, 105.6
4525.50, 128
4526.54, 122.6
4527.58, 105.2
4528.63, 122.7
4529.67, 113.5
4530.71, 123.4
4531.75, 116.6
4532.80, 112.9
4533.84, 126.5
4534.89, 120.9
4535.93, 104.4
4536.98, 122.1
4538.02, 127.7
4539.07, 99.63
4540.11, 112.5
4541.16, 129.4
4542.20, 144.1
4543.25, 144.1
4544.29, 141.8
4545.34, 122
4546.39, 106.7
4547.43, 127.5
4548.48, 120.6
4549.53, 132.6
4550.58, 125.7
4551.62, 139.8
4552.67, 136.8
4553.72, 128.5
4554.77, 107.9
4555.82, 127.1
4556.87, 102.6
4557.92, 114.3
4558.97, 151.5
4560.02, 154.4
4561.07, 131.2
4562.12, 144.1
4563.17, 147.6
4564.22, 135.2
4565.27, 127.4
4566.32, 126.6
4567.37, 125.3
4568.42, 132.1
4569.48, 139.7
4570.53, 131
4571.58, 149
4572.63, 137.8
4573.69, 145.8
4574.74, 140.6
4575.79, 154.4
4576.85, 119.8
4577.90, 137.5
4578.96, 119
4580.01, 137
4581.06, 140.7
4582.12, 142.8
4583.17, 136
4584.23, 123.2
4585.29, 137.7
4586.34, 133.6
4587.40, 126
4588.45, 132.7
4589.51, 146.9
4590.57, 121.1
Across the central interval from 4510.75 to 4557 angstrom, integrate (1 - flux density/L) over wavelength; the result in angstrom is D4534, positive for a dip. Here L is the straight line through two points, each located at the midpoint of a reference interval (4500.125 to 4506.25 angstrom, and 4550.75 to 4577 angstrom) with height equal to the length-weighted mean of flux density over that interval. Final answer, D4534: 2.1 angstrom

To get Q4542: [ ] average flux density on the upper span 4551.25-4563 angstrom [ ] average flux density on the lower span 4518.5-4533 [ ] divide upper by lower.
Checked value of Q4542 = 1.10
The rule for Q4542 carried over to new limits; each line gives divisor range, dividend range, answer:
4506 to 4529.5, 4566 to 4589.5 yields 1.09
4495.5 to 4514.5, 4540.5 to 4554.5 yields 1.04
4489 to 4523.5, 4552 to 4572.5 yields 1.06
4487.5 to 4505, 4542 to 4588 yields 1.11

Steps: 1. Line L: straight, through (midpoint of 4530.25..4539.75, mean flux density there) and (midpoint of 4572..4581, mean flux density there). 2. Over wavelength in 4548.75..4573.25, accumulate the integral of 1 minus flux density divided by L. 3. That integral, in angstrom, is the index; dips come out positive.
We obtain -0.6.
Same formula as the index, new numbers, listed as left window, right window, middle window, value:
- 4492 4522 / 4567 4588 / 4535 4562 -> 1.0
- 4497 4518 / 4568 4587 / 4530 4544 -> 1.0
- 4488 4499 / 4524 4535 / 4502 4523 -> -1.5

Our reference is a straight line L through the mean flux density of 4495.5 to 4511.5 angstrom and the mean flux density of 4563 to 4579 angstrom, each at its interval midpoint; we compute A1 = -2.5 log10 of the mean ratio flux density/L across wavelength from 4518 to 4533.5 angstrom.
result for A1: 0.07 mag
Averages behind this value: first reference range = 122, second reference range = 136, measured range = 119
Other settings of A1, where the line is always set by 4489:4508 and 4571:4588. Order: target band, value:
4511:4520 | -0.072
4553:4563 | 0.022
